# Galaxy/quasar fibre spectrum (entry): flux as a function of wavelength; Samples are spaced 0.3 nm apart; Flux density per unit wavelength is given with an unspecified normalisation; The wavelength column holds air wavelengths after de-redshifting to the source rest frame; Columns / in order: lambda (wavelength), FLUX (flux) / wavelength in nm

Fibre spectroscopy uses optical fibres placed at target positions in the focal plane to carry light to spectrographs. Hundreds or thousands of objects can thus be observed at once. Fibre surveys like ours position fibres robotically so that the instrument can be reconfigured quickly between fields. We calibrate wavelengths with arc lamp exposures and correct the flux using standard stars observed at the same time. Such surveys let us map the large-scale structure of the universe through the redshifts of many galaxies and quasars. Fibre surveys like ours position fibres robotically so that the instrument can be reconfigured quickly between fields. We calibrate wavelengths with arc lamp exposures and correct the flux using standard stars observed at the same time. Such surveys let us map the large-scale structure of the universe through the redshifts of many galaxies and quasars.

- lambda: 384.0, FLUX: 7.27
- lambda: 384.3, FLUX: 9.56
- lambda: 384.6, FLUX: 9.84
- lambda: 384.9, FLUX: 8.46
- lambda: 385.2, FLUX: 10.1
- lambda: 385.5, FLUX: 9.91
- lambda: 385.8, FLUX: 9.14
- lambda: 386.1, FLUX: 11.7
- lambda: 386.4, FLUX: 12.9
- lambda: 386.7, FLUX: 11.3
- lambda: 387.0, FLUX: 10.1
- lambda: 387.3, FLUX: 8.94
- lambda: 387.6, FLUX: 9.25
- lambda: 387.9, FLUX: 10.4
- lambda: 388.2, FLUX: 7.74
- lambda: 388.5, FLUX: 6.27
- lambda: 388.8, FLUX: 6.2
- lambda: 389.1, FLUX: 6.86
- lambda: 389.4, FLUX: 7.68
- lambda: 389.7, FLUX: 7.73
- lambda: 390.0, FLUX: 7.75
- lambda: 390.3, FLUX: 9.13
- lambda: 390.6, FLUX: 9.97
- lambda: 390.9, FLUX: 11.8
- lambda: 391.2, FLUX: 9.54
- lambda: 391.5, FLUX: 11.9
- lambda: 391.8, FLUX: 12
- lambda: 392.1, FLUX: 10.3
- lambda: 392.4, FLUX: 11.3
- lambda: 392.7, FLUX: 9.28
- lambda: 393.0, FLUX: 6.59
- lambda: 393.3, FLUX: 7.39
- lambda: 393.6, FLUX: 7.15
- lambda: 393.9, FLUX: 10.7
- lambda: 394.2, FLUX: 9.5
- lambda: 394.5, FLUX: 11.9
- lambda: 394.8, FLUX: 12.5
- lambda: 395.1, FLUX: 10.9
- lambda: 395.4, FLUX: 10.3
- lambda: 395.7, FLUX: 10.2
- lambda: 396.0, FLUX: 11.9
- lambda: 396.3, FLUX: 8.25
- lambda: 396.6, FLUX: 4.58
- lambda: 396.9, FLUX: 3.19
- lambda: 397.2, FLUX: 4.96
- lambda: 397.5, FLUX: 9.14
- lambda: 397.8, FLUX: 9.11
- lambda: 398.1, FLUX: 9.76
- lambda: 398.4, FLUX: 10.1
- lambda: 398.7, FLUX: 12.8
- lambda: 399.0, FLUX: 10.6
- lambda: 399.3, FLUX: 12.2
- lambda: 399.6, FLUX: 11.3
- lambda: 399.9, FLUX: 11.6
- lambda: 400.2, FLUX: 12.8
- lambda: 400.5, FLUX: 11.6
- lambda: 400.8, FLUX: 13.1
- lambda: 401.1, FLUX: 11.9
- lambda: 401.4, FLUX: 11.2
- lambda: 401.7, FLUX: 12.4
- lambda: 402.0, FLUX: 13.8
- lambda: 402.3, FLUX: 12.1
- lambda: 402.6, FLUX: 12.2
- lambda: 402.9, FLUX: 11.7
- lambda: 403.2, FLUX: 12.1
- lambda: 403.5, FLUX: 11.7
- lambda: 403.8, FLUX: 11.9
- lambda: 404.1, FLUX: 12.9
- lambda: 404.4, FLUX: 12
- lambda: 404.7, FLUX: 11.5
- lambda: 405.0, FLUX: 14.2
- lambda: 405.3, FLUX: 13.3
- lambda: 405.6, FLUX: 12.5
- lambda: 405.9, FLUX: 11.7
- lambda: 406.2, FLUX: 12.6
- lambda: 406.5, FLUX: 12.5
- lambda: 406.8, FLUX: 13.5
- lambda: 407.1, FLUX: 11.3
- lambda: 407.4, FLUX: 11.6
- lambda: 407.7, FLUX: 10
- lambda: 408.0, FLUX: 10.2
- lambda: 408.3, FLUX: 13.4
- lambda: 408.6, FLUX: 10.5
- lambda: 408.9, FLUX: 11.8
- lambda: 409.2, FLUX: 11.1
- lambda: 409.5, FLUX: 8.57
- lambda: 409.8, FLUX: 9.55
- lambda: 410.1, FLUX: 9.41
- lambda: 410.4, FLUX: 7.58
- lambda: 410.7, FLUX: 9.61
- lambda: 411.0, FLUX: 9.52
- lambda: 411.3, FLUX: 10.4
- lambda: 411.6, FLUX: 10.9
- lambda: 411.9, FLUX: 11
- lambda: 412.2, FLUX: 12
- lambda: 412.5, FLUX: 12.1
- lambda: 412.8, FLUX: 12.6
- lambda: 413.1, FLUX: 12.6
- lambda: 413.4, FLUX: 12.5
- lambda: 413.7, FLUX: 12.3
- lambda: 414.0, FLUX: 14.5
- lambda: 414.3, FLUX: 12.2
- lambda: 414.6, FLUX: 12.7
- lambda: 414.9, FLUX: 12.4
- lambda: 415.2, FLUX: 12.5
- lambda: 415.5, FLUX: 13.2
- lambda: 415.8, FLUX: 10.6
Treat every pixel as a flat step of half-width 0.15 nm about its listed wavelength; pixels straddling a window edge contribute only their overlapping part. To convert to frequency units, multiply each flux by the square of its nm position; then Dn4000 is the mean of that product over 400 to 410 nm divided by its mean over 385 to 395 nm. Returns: 1.34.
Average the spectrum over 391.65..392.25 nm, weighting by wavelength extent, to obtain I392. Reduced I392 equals 11.2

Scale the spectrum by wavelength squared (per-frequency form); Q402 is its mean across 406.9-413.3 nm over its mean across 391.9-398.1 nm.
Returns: 1.3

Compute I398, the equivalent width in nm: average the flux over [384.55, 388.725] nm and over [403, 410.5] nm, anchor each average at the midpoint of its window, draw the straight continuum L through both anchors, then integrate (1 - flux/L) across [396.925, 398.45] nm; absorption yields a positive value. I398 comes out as 0.37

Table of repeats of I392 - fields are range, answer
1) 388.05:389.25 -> 6.77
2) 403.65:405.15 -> 12.5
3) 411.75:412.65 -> 11.7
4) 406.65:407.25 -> 12.4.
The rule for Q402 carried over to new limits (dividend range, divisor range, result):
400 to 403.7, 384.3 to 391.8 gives 1.39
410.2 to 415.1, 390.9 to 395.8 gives 1.25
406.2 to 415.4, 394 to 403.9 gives 1.13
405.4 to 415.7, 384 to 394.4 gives 1.37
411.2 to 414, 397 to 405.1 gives 1.11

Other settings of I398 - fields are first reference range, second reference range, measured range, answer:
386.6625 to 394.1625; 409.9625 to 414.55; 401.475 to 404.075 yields -0.48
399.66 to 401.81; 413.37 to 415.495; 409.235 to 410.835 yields 0.44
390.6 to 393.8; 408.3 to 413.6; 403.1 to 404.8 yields -0.27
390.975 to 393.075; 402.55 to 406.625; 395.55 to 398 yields 0.74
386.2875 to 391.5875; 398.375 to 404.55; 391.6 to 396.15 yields 0.06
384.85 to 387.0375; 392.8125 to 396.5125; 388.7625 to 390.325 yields 0.41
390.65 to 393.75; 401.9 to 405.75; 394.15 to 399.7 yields 0.61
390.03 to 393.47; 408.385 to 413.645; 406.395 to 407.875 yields -0.16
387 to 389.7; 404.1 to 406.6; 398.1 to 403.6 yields -0.26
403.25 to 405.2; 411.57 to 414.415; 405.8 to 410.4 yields 0.48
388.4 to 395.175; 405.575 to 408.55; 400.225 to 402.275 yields -0.27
